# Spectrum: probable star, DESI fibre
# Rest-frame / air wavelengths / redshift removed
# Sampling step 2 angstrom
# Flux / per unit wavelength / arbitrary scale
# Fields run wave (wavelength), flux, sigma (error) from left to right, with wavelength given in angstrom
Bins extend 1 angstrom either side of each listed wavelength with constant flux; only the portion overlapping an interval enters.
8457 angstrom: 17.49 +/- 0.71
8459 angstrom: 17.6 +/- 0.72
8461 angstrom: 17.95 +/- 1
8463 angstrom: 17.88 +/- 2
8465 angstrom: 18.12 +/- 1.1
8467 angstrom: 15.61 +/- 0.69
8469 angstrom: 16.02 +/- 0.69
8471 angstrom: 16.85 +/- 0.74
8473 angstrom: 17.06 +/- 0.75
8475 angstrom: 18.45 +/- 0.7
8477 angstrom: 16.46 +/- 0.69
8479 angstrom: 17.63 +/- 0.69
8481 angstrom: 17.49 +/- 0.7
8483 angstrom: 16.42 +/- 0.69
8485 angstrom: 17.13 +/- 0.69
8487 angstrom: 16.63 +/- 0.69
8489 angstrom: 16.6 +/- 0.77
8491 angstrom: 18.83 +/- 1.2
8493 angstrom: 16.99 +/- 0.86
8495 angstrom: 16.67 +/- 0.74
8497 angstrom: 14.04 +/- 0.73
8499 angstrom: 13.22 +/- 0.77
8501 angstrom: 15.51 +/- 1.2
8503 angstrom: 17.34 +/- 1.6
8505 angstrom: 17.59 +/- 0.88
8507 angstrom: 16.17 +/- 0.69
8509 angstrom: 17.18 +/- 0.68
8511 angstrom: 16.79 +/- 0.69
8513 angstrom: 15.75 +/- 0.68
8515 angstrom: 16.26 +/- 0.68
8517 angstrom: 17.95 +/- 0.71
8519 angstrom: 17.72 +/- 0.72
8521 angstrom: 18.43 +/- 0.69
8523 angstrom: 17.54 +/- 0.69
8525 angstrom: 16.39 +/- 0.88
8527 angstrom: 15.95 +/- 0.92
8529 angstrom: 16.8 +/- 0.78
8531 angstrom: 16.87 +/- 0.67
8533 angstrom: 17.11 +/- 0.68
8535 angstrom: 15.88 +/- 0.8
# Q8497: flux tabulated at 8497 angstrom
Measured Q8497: 14.04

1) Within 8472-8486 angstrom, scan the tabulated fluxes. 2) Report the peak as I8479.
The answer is 18.45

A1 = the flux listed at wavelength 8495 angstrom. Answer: 16.67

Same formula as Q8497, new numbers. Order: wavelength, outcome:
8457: 17.49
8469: 16.02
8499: 13.22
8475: 18.45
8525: 16.39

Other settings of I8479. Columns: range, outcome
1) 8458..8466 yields 18.12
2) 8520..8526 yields 18.43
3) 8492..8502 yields 16.99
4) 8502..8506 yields 17.59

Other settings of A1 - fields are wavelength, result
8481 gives 17.49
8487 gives 16.63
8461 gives 17.95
